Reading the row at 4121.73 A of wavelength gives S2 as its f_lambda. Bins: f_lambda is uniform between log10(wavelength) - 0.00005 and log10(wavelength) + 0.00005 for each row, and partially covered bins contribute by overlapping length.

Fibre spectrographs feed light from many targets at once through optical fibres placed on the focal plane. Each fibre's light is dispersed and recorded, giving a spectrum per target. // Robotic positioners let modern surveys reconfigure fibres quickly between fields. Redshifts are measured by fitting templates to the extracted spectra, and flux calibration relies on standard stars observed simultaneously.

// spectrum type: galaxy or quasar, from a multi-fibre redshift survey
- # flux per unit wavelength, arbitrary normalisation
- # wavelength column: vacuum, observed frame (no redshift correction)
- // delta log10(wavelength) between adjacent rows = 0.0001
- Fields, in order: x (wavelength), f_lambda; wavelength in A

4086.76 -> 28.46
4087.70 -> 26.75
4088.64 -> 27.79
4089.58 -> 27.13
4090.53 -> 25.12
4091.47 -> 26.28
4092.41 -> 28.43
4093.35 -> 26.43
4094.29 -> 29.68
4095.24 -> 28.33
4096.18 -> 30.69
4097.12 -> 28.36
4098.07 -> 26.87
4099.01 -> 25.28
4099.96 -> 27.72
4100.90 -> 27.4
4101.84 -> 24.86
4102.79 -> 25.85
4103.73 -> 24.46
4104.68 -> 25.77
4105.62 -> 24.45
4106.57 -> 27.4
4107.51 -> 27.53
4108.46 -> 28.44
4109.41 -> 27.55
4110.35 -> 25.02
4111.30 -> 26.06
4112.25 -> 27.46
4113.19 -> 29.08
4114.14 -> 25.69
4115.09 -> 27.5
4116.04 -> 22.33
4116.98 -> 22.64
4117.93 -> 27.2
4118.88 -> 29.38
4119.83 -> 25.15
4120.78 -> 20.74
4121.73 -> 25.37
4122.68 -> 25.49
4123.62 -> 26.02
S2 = 25.37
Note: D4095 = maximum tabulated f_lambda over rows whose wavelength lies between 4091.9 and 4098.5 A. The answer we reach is 30.69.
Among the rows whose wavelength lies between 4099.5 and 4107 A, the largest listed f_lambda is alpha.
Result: 27.72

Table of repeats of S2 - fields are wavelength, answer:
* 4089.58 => 27.13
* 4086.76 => 28.46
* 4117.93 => 27.2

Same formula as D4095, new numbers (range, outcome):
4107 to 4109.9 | 28.44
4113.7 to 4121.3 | 29.38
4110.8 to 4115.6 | 29.08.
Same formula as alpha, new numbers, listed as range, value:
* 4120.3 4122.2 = 25.37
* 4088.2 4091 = 27.79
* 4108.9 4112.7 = 27.55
